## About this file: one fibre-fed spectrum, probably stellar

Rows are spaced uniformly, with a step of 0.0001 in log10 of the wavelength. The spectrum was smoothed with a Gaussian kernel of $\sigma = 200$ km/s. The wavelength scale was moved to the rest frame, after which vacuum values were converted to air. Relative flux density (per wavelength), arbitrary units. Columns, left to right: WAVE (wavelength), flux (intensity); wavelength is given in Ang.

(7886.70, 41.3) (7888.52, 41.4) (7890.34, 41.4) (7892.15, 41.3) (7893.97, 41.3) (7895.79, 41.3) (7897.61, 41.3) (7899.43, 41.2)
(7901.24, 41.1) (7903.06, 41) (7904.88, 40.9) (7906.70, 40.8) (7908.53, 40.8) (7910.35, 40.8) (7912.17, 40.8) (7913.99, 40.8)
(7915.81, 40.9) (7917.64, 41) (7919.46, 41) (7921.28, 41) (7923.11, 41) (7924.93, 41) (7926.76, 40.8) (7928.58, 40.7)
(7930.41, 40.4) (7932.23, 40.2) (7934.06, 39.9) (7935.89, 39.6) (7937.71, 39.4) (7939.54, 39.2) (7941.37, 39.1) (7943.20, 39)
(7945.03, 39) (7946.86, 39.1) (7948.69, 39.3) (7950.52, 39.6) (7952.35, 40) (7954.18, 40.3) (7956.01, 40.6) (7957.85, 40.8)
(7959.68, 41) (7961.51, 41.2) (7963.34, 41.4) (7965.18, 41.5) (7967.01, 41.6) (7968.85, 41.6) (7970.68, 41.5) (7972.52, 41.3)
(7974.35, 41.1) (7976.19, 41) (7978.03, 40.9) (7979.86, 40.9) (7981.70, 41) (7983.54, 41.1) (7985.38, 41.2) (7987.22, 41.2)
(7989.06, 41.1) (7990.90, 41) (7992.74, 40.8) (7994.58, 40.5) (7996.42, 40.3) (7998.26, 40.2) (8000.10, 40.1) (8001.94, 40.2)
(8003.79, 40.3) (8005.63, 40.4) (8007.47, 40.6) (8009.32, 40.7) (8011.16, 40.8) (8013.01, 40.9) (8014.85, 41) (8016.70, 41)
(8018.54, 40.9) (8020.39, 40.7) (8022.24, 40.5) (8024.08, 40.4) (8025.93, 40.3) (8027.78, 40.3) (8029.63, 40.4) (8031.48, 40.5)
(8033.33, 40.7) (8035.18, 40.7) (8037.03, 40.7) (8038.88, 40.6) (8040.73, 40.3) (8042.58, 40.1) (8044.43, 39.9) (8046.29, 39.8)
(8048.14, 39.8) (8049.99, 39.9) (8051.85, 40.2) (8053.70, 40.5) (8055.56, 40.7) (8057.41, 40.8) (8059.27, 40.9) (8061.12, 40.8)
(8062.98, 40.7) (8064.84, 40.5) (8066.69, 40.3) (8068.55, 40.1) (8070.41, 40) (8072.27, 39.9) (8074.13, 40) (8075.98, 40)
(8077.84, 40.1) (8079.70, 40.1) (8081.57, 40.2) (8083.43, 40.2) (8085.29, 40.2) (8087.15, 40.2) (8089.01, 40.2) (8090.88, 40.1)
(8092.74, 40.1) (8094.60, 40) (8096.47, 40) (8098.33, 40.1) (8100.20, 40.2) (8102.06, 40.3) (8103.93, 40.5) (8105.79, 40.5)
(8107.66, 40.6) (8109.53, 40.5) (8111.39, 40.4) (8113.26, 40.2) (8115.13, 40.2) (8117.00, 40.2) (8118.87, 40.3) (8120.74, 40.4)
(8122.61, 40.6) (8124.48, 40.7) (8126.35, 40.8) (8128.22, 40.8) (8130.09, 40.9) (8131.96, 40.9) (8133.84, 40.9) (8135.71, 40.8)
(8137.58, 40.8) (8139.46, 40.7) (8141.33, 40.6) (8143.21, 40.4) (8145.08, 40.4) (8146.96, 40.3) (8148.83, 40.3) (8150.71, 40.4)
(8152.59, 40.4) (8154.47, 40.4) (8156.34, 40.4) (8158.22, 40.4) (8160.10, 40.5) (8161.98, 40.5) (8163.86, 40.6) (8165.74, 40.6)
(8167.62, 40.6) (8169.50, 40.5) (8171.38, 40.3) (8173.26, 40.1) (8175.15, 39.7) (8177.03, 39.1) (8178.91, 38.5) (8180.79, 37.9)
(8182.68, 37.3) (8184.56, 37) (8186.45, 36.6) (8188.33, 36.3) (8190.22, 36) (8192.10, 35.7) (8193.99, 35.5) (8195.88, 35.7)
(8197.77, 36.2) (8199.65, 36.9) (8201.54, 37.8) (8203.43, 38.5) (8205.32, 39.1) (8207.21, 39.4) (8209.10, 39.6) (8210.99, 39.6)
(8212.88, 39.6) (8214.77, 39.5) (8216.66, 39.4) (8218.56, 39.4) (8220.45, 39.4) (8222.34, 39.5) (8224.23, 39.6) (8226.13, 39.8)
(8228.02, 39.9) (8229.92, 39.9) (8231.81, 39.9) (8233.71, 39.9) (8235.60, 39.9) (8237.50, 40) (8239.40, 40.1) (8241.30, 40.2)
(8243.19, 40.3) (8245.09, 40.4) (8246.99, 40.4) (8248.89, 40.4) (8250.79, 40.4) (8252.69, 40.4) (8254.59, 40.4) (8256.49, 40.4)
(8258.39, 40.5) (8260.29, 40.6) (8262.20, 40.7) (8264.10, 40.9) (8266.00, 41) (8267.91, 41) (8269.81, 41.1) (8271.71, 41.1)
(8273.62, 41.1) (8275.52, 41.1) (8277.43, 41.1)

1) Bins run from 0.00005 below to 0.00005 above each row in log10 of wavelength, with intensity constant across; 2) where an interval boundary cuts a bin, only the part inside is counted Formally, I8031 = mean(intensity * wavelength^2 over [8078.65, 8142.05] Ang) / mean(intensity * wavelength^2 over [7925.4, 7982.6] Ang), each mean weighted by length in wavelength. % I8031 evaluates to 1.04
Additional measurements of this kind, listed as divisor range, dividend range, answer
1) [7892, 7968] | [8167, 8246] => 1.03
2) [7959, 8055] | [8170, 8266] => 1.01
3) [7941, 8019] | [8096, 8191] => 1.02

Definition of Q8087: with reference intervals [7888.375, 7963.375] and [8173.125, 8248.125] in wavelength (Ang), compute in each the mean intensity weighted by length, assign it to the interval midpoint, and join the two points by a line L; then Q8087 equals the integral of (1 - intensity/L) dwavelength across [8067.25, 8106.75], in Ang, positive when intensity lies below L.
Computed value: -0.64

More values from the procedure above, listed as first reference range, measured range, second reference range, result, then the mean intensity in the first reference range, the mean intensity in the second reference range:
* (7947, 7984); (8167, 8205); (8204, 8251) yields 2.1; 40.8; 39.8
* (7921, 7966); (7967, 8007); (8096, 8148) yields -0.6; 40.2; 40.5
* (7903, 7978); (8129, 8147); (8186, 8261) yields -0.5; 40.5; 39.1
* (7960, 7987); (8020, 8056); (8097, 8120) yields 0.4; 41.2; 40.3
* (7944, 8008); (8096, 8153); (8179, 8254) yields -1.4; 40.7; 38.8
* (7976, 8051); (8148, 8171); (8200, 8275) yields -0.1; 40.6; 40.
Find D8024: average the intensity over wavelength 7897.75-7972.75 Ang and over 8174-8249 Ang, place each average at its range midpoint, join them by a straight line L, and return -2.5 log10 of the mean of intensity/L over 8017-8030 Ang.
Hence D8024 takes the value -0.015 mag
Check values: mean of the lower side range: 40.5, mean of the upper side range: 38.7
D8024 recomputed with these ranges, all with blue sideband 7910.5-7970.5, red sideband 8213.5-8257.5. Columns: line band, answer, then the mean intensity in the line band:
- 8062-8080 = 0.001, 40.2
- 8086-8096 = 0.002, 40.1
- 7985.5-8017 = -0.009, 40.7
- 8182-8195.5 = 0.107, 36.3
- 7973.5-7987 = -0.017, 41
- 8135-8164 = -0.010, 40.5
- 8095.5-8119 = -0.004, 40.3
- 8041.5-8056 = 0.005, 40.1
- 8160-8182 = 0.006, 39.9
